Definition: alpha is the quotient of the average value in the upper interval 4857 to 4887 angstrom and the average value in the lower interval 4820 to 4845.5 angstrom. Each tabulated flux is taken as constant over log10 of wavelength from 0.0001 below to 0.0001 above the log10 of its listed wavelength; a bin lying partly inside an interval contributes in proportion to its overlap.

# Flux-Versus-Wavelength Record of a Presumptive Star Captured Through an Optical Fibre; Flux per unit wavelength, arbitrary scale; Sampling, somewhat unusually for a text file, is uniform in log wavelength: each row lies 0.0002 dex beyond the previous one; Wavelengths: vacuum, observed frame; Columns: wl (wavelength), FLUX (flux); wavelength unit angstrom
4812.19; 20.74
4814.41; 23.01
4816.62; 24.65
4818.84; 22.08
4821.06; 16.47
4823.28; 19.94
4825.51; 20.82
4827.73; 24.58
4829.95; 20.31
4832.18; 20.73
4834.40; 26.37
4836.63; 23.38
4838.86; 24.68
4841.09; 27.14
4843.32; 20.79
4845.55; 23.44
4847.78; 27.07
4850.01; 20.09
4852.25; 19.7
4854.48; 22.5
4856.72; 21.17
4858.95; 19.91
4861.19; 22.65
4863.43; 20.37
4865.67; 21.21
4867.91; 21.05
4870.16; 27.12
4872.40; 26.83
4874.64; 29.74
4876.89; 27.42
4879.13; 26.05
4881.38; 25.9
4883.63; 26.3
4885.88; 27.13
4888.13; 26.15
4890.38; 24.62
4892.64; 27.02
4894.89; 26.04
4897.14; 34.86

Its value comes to 1.10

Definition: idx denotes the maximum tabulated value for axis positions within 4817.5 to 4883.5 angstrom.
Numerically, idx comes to 29.74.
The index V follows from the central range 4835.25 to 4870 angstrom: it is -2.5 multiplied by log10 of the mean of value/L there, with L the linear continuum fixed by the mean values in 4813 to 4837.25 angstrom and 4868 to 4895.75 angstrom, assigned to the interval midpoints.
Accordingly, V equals 0.075 mag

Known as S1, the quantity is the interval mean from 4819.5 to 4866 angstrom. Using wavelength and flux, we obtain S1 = 22.1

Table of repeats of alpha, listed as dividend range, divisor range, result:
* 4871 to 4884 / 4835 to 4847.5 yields 1.12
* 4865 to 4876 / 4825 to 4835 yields 1.13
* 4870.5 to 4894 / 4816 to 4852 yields 1.18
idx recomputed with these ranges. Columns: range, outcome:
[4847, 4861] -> 27.07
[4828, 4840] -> 26.37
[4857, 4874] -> 27.12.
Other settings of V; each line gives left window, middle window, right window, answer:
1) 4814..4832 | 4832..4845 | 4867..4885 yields -0.06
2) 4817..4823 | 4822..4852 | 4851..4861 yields -0.12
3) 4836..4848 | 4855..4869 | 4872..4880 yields 0.24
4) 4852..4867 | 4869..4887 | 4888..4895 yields -0.14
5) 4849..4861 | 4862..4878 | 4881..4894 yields -0.06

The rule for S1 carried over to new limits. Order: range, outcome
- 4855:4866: 21.1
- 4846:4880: 23.5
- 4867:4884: 26.4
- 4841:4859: 22.3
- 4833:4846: 24.3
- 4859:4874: 23.2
